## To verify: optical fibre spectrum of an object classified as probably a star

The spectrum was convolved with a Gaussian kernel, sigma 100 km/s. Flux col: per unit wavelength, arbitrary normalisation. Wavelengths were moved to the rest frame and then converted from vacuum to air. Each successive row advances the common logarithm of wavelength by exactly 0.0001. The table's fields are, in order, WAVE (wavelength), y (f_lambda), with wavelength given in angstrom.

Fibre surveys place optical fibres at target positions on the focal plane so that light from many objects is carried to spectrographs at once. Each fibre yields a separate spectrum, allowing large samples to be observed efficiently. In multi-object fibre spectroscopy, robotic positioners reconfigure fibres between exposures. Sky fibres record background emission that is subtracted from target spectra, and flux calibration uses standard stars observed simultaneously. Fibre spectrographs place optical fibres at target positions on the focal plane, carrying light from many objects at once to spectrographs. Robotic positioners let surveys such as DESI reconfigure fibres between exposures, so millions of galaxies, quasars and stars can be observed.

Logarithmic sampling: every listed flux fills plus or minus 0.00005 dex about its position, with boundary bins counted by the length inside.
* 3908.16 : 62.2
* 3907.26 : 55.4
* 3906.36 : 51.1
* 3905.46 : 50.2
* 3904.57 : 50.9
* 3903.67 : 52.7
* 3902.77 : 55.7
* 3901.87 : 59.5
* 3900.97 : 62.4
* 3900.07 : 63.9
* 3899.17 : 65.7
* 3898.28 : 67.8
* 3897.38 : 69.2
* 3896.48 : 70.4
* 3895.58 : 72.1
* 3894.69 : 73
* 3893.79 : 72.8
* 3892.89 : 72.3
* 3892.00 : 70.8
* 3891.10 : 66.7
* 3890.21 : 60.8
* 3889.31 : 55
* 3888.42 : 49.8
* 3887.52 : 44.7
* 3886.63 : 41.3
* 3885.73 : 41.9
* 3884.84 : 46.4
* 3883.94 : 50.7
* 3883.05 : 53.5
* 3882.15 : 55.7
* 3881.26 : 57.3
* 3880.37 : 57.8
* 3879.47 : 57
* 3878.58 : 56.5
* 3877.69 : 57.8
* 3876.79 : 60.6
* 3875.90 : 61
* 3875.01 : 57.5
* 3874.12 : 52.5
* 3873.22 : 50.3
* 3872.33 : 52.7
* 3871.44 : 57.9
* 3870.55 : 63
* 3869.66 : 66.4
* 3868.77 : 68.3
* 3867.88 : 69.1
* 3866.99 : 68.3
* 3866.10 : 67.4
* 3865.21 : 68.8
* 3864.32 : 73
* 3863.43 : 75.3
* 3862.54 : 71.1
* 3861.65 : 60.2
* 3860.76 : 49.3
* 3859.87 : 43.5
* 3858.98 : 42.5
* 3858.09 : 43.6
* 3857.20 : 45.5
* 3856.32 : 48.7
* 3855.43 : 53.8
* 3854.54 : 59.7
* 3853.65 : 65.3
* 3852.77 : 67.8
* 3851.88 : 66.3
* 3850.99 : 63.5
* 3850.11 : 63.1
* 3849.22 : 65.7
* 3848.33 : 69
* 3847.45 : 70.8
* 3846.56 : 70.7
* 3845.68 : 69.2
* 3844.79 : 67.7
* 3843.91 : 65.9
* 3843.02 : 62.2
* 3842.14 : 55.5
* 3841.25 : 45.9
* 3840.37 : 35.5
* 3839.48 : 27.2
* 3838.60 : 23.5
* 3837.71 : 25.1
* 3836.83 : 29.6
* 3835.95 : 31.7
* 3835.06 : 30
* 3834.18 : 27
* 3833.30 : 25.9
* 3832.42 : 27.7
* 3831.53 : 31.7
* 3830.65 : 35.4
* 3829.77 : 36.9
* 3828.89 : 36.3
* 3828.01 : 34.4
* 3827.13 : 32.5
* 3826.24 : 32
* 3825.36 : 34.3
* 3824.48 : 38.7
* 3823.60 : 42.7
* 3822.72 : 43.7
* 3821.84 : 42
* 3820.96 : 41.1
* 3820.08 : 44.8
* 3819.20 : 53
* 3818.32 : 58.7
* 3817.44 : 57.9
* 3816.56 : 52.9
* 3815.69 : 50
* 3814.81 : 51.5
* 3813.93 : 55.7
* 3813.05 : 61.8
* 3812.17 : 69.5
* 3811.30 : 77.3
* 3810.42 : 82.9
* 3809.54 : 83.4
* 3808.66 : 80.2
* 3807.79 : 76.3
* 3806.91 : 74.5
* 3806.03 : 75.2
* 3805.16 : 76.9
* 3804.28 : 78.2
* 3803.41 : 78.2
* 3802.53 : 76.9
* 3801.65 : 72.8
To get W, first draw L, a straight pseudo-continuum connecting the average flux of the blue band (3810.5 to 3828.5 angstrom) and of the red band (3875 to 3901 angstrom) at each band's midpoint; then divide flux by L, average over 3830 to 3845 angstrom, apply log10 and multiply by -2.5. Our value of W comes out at 0.36 mag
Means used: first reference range 49.4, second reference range 59.8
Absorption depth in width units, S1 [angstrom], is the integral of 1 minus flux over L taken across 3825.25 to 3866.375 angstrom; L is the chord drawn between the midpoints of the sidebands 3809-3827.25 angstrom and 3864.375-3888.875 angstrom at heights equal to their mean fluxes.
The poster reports 4.2 angstrom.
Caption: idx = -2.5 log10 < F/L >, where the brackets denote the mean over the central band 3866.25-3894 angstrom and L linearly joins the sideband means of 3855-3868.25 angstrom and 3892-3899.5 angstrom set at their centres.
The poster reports 0.12 mag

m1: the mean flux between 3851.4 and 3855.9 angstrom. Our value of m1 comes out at 62.4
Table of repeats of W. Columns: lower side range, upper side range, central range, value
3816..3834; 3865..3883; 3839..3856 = -0.214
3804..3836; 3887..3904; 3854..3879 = -0.002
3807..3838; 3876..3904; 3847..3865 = -0.131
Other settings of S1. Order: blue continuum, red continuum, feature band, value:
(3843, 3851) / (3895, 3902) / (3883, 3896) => 1.7 angstrom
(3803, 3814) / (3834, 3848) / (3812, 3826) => 3.6 angstrom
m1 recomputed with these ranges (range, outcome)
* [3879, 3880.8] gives 57.3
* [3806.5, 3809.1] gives 77.1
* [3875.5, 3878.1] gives 59.7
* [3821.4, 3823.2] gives 42.9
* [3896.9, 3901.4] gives 65.8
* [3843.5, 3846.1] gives 67.6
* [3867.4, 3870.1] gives 68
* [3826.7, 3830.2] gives 35.1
